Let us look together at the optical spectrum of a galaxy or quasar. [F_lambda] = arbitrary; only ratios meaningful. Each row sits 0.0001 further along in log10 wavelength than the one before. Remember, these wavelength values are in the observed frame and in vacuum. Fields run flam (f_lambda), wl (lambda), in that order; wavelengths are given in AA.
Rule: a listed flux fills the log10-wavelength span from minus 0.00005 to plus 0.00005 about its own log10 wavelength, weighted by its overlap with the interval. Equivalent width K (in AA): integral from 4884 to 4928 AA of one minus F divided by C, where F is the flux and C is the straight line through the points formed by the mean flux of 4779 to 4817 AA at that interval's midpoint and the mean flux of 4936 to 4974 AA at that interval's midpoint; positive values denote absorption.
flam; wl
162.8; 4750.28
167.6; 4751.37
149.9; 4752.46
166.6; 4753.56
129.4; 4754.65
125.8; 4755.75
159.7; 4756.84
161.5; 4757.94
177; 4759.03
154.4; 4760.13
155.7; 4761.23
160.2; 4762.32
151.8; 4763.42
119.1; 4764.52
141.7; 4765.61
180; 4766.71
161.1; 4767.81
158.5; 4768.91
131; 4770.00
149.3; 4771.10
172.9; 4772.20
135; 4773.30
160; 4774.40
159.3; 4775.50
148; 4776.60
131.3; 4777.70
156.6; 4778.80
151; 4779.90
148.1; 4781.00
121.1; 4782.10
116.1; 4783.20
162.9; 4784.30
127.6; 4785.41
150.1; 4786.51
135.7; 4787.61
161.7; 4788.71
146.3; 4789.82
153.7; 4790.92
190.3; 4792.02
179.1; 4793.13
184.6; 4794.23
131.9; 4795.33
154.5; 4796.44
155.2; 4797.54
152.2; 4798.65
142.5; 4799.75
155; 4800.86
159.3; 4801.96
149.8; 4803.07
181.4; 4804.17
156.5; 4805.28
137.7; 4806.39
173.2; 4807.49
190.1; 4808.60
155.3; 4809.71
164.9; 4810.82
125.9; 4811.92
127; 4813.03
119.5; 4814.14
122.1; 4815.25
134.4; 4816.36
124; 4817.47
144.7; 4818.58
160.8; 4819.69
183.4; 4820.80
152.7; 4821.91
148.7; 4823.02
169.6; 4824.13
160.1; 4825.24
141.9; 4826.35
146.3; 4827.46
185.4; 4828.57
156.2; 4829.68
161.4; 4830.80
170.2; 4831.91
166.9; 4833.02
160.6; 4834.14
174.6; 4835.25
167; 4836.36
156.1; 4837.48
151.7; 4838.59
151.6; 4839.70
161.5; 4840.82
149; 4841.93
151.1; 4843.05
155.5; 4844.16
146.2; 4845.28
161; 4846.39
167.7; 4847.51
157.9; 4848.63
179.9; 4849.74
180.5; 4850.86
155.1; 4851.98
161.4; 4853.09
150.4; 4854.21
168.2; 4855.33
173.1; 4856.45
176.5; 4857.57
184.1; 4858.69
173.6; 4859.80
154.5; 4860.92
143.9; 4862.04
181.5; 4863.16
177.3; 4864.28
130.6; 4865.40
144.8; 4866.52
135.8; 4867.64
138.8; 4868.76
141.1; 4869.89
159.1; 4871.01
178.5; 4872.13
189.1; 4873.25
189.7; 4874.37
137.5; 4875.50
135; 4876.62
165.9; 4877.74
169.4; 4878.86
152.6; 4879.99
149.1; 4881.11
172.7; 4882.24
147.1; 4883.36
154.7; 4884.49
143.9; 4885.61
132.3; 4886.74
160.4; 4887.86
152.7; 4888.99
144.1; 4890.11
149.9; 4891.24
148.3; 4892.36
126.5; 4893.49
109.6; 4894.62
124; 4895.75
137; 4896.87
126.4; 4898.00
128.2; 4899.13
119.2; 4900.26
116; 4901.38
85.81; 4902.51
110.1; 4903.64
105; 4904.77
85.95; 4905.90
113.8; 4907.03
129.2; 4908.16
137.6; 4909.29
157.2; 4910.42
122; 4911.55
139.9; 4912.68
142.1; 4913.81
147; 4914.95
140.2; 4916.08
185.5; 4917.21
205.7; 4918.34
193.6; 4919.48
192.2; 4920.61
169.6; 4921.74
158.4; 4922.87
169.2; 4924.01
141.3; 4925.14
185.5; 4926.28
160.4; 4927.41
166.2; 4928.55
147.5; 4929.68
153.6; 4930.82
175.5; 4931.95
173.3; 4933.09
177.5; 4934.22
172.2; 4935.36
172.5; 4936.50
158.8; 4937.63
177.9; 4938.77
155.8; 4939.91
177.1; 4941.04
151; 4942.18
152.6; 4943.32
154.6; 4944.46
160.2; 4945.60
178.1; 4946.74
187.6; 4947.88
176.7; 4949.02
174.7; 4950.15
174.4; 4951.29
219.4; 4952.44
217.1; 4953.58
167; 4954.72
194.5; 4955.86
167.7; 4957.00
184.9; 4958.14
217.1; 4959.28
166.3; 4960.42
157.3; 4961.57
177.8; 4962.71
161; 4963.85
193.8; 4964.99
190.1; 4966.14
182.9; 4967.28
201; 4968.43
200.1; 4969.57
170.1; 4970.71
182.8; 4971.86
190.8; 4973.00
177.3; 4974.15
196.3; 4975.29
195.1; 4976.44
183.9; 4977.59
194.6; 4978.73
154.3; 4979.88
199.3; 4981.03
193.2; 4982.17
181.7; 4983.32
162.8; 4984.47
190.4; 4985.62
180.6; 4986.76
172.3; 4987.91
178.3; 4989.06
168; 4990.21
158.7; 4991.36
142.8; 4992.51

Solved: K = 7.2 AA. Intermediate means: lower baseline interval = 150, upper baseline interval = 179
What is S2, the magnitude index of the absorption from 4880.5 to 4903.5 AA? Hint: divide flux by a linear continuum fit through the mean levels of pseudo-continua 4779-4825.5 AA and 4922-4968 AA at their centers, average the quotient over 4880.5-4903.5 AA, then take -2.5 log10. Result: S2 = 0.21 mag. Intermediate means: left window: 151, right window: 173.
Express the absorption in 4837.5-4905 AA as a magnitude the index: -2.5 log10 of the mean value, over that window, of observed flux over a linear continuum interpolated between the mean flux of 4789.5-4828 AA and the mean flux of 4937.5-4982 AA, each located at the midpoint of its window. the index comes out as 0.09 mag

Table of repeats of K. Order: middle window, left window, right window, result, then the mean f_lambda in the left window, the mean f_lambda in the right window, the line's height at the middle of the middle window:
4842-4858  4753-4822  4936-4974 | -0.1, 151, 179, 161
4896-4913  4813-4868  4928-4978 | 4.9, 158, 178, 169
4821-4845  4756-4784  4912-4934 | -0.4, 150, 166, 157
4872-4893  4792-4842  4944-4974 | 1.5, 156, 183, 168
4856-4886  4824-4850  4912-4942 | 0.6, 160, 166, 162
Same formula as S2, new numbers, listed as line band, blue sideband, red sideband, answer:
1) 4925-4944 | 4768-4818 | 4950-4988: 0.081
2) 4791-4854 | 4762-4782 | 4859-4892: -0.031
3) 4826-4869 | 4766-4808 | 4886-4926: -0.098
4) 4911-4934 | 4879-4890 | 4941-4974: 0.020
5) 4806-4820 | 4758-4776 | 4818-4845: 0.097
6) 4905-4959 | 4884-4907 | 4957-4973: -0.052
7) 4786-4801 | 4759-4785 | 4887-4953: -0.048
